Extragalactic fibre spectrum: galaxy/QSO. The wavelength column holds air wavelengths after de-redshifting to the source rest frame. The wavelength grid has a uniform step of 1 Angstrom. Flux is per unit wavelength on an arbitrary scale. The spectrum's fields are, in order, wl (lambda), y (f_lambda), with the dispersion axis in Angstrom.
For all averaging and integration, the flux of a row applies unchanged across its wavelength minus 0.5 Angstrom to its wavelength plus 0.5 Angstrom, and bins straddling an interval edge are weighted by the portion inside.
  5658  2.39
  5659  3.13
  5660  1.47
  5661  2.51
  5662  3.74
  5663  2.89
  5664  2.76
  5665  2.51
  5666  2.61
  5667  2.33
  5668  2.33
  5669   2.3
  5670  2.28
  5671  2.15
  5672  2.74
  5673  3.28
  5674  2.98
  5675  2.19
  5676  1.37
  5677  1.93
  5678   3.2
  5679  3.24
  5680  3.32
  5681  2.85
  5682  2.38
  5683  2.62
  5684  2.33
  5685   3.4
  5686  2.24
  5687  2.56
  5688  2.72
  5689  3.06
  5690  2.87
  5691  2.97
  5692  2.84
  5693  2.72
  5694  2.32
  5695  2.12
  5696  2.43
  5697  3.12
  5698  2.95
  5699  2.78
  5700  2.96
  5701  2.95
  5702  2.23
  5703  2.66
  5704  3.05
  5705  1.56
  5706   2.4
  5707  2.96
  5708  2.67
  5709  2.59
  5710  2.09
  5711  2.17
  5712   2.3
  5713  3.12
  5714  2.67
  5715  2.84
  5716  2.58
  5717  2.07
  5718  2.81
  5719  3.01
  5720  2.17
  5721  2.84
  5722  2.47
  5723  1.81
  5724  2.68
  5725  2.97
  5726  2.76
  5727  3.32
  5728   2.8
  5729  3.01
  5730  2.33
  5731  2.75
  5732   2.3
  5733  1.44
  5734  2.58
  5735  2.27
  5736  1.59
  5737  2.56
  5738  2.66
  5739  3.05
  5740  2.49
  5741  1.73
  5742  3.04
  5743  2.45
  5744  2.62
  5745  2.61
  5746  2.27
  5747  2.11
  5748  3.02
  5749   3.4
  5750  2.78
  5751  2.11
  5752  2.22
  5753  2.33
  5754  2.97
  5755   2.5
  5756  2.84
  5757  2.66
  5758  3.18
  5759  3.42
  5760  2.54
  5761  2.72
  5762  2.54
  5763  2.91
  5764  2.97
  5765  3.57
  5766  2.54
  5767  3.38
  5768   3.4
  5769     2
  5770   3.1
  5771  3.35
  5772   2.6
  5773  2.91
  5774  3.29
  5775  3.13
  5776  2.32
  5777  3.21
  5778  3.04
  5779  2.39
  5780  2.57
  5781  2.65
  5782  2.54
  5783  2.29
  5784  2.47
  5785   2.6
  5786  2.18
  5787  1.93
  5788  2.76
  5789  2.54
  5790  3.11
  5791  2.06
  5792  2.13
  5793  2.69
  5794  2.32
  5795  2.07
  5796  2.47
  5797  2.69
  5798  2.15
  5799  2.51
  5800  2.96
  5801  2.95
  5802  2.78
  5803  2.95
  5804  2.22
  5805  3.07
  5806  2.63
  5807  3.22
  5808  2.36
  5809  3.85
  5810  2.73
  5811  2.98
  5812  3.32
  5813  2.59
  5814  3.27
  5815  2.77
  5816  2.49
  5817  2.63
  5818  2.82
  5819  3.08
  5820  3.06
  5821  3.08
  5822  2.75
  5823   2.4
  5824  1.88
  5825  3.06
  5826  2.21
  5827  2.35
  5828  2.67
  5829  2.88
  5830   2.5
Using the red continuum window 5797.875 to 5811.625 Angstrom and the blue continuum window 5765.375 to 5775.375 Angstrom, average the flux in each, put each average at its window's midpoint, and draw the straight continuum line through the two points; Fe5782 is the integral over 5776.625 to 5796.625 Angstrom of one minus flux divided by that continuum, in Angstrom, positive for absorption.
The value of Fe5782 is 2.8 Angstrom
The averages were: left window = 2.98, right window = 2.83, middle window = 2.5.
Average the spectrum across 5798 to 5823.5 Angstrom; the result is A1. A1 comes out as 2.84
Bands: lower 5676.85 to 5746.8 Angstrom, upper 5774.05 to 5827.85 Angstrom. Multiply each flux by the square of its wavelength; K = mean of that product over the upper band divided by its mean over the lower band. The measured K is 1.06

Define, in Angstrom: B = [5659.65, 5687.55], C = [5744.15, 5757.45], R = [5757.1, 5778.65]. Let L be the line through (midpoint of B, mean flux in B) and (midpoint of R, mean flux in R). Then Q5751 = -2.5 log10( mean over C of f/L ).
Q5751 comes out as 0.11 mag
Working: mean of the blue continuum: 2.6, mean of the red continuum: 2.95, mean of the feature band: 2.6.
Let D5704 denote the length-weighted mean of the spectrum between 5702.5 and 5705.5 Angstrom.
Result 2.42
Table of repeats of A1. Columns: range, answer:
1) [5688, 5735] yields 2.61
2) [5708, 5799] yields 2.62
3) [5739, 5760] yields 2.65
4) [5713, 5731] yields 2.67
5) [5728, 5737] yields 2.33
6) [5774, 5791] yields 2.61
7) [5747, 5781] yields 2.83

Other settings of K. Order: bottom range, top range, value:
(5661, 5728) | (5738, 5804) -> 1.04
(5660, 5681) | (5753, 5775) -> 1.15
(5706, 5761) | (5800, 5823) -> 1.15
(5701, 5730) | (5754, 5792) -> 1.08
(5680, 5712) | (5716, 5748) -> 0.96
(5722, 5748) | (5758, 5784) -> 1.16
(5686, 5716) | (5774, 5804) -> 1.01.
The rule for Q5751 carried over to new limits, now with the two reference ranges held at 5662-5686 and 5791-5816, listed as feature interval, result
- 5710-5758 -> 0.046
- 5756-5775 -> -0.100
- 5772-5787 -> 0.018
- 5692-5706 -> 0.015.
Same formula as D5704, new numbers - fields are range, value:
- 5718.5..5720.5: 2.59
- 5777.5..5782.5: 2.64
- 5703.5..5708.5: 2.53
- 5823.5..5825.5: 2.47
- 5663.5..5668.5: 2.51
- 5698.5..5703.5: 2.72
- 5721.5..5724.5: 2.32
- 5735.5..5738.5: 2.27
